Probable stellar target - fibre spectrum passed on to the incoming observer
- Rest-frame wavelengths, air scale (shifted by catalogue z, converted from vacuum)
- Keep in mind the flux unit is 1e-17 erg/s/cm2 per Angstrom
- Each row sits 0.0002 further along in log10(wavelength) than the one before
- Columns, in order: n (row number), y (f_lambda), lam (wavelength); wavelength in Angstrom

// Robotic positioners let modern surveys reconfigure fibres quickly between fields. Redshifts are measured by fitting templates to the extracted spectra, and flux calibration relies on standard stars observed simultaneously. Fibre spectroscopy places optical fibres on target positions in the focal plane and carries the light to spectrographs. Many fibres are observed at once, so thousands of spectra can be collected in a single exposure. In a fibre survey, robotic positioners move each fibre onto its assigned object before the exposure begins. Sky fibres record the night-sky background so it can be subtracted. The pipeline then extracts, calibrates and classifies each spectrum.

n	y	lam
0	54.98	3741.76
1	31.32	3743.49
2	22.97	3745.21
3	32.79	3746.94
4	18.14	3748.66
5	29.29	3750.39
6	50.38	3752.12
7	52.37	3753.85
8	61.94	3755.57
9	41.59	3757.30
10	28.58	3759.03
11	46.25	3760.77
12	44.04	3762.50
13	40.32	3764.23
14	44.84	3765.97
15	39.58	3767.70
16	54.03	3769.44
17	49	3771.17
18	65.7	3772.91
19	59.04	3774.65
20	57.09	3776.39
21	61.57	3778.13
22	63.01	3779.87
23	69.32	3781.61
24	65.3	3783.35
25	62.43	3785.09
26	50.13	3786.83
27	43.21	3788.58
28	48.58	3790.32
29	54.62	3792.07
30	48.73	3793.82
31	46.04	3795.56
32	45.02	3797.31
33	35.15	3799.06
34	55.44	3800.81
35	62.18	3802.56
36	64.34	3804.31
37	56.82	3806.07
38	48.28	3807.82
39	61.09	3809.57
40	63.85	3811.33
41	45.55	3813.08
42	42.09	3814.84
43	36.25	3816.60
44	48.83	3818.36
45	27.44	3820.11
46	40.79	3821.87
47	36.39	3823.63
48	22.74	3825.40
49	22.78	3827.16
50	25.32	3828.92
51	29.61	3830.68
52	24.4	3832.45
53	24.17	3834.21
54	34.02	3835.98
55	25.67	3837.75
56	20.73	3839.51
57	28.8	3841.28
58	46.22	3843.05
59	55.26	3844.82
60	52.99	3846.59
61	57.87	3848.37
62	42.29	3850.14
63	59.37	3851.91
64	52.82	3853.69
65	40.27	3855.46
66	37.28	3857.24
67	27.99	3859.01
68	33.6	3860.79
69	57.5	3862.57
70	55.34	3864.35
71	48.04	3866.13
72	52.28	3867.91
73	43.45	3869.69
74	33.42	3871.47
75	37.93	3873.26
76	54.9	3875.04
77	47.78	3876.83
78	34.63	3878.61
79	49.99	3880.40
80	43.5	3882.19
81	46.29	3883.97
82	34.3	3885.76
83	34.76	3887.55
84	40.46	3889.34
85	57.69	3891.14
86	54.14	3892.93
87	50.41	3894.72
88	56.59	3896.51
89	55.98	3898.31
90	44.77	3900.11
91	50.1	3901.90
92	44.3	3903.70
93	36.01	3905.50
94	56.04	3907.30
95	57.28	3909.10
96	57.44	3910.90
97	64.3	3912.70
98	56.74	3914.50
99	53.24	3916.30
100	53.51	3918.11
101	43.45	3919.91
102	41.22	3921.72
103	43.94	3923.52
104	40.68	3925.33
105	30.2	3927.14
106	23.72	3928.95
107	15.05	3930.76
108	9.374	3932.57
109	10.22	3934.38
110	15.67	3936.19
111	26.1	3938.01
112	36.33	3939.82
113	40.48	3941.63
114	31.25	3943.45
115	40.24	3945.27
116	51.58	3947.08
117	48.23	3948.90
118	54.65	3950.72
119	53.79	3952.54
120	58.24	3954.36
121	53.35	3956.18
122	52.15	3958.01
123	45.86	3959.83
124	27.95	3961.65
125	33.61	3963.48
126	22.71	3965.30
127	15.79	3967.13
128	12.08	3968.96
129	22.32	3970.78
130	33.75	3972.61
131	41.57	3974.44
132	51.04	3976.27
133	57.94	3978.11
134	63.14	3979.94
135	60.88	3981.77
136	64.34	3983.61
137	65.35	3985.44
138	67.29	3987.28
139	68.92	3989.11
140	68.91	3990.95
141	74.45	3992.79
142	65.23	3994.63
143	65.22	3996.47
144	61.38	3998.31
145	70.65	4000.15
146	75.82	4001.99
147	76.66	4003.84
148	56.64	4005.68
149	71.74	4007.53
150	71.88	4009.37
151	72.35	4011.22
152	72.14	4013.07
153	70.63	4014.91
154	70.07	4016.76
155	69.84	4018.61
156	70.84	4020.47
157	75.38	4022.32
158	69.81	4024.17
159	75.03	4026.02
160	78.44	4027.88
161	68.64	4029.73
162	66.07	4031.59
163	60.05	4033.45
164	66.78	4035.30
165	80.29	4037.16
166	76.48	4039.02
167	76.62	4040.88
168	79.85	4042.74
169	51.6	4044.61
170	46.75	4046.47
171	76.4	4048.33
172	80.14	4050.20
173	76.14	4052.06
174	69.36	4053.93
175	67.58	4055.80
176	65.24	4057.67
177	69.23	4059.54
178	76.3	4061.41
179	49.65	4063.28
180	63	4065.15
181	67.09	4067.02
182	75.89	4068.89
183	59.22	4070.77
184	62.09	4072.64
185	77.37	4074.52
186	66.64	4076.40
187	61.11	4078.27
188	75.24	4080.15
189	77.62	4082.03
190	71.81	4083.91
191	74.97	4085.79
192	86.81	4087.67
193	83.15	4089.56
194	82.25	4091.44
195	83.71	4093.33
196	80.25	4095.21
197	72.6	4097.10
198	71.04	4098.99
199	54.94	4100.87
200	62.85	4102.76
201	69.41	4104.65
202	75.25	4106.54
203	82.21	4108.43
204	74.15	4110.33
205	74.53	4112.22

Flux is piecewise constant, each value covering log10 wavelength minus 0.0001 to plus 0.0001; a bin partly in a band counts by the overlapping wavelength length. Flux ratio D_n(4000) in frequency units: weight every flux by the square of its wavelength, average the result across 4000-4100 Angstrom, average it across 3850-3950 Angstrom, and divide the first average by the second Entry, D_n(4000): 1.79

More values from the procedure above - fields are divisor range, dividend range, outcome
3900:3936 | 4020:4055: 1.84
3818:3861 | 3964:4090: 1.96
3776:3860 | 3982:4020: 1.68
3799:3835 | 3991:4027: 1.86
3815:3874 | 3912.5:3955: 1.04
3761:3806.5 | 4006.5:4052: 1.51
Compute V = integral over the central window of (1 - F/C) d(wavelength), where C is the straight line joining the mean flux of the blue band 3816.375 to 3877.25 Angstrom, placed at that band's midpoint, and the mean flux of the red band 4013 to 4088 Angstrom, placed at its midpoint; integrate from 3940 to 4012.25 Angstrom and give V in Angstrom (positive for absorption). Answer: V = 7.76 Angstrom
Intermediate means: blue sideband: 39.6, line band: 53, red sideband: 70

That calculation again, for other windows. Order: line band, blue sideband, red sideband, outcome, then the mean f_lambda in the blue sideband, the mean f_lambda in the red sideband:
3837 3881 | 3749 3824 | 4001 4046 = 9.7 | 49.8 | 70.7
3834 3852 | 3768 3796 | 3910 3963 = 3.3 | 55.9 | 40.6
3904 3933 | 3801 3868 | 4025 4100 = 5.2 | 42.4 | 71.2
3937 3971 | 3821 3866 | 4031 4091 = 9.9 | 38.4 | 70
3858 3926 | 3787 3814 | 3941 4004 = 5.6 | 51.9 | 51.1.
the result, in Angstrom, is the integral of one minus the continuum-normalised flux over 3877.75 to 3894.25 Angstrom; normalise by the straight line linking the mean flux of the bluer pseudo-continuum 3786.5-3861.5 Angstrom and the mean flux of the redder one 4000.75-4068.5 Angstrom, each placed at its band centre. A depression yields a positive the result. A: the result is 2.1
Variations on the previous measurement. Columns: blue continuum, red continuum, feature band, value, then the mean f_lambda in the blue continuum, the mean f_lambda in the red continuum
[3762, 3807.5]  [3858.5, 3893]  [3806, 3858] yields 9.1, 53.3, 44.3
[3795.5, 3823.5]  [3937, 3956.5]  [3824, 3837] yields 5.8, 48.4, 44.5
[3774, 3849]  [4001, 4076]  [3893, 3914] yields 1.2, 45.7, 69.6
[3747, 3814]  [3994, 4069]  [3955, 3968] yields 5.6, 50.7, 69.4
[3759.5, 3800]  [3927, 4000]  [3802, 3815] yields -1.5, 51.6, 44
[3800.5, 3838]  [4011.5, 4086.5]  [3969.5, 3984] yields 3.1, 40.8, 69.7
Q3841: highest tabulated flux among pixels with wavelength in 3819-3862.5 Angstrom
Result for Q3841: 59.37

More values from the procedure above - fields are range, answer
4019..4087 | 80.29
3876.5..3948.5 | 64.3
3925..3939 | 40.68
